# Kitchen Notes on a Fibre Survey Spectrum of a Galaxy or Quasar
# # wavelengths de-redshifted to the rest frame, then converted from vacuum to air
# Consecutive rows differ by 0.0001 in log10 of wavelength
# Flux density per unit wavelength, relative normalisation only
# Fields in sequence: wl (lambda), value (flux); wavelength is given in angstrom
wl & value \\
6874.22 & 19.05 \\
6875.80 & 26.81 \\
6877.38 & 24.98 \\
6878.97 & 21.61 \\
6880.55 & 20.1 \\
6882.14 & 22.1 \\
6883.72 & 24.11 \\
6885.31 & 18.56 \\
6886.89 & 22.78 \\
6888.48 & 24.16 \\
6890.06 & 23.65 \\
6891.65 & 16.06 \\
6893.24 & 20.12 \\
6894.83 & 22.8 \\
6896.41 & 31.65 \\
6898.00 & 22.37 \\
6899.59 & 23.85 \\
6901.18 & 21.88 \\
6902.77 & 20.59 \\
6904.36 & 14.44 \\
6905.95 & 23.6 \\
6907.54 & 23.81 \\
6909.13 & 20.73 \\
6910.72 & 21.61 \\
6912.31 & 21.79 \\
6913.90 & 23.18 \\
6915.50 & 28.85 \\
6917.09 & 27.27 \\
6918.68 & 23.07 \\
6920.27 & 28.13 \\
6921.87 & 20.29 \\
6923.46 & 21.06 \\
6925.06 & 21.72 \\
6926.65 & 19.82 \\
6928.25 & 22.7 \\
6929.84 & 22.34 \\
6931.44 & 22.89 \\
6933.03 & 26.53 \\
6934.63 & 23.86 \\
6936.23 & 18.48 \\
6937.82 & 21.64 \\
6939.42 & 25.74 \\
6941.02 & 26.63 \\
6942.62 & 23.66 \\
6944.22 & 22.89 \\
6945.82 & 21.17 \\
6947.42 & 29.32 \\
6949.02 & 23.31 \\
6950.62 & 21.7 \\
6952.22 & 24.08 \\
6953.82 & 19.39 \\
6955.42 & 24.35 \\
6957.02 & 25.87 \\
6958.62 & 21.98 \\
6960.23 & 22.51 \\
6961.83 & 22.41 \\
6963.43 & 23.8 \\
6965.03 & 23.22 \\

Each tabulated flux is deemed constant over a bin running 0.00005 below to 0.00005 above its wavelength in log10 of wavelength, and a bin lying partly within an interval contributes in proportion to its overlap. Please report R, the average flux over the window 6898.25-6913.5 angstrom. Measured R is 21.5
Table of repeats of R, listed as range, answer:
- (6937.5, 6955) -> 23.7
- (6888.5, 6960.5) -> 23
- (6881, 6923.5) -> 22.7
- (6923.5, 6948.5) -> 23.2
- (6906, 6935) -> 23.3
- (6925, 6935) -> 22.9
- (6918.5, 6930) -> 22.4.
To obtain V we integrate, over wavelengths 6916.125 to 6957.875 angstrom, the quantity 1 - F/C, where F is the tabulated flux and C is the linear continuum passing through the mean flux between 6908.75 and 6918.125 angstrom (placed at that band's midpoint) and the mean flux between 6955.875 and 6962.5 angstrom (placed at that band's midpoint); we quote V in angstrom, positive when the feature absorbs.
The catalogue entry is 0.4 angstrom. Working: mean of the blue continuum 24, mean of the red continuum 23.3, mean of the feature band 23.4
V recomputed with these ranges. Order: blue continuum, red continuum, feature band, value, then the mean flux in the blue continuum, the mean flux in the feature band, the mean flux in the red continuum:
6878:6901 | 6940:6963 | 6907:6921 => -0.85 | 22.4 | 24.3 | 23.5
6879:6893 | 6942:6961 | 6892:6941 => -1.30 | 21.4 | 22.9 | 23.3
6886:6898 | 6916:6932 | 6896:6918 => -0.11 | 23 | 23.1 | 23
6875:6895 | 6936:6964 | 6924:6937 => 0.41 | 22.1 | 22.3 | 23.4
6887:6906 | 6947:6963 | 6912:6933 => -0.77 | 22.1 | 23.5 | 23.4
